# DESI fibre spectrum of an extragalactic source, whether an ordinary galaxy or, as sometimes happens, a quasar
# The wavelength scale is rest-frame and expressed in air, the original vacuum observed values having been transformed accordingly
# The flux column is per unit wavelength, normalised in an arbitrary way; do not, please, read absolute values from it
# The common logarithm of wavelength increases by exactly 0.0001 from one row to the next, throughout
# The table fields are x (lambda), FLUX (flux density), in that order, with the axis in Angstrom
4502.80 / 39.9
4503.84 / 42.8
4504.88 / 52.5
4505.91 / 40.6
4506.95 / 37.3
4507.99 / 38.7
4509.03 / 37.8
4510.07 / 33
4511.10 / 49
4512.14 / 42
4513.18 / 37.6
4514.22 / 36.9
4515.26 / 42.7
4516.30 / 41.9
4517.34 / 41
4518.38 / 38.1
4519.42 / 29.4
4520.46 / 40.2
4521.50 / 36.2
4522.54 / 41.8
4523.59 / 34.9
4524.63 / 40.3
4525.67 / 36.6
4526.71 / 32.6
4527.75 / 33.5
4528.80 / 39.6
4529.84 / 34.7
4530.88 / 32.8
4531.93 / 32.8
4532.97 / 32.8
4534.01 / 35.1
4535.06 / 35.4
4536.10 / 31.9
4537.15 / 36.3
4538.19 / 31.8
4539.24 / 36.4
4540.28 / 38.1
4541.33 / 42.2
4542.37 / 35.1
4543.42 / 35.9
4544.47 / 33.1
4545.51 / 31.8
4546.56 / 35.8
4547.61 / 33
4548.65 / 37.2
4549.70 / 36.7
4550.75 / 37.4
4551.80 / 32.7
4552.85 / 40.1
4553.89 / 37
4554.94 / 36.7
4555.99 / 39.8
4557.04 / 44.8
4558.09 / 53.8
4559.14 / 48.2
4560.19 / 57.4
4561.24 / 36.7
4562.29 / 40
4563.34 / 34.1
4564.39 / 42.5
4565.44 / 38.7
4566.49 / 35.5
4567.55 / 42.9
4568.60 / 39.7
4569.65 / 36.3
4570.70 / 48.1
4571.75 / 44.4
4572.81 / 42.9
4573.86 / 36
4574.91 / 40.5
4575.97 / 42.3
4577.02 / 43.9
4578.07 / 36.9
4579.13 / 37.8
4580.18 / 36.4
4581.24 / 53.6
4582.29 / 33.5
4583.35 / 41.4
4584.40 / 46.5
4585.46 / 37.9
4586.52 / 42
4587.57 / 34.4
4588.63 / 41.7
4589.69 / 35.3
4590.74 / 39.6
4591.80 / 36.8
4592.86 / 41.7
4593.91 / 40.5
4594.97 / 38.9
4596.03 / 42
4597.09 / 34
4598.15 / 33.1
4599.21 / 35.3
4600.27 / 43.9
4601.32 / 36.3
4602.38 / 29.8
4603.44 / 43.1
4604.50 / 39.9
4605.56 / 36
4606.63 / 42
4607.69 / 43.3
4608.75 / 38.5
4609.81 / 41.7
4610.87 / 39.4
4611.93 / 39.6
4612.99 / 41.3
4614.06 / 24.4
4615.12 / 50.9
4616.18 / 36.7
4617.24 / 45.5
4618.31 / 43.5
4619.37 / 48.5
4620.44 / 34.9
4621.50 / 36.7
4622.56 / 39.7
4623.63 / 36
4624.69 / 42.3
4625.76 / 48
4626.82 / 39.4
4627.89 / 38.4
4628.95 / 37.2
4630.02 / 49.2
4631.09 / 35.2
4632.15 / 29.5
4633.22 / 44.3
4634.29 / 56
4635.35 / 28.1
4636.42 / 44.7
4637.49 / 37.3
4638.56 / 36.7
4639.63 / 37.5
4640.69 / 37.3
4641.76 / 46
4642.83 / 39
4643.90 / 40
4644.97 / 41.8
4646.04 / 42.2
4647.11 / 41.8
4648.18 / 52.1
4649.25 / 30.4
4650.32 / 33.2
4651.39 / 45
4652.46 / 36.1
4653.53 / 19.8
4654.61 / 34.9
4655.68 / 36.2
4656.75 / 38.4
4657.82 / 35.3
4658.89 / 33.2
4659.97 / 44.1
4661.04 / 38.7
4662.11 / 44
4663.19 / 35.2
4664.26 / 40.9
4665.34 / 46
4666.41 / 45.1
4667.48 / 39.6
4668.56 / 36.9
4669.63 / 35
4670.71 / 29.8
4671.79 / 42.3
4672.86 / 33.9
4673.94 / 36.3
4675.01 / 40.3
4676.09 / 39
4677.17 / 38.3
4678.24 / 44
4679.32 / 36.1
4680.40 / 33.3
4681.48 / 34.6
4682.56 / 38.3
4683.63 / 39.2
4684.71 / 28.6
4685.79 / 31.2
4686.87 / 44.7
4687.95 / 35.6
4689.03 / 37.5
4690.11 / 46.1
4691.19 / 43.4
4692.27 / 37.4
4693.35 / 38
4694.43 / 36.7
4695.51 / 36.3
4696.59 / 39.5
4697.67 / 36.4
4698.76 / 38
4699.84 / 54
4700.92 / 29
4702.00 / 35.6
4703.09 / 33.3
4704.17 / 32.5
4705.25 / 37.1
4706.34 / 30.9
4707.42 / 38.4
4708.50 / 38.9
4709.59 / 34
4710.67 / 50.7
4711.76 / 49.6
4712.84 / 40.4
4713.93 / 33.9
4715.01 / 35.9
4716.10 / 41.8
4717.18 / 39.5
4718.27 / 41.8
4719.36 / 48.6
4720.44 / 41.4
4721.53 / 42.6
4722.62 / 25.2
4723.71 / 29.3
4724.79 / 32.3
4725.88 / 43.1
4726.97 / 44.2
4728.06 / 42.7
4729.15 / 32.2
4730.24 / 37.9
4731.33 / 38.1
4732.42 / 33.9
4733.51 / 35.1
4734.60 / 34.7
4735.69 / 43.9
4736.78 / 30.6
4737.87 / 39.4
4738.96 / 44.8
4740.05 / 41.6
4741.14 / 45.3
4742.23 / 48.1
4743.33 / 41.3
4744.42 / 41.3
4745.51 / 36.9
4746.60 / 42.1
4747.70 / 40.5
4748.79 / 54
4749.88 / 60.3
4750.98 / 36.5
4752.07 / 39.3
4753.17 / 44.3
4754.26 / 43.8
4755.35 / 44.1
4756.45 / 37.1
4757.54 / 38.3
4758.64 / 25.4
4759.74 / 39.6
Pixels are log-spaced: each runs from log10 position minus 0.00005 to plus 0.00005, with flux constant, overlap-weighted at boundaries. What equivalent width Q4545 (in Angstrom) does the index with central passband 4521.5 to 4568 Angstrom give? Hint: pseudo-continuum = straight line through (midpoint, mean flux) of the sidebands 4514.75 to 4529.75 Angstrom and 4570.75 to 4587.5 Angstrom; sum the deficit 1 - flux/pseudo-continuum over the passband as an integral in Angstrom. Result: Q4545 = 1.7 Angstrom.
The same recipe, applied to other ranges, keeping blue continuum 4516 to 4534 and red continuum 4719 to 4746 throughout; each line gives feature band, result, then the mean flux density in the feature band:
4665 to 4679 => -0.2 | 38.8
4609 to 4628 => -1.5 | 40.4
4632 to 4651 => -1.2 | 40.1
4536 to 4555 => 0.4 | 35.8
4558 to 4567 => -1.4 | 42.5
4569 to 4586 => -1.9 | 41.1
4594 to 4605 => -0.1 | 37.7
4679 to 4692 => 0.3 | 37.4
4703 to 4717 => 0.1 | 38.5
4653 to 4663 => 0.5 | 36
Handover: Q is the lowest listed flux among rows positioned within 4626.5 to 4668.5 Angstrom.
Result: 19.8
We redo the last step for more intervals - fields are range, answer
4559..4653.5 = 24.4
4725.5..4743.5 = 30.6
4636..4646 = 36.7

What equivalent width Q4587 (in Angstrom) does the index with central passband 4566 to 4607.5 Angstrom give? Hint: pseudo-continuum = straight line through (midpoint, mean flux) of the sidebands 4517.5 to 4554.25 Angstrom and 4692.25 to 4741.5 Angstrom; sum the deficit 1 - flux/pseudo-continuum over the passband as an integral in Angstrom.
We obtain -3.5 Angstrom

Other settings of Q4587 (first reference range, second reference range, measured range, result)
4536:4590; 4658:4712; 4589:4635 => -0.9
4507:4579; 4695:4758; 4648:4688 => 1.9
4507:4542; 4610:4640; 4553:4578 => -2.2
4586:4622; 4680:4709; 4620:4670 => -1.1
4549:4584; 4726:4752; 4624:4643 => 0.3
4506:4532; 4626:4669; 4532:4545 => 0.9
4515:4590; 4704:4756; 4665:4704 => 1.8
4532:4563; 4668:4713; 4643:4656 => 0.0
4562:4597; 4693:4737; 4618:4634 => -0.4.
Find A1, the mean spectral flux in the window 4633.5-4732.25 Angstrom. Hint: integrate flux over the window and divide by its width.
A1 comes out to 38.4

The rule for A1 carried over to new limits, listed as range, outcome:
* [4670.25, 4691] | 37.5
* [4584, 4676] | 39.1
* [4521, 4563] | 37.5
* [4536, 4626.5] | 39.4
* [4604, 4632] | 40.2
